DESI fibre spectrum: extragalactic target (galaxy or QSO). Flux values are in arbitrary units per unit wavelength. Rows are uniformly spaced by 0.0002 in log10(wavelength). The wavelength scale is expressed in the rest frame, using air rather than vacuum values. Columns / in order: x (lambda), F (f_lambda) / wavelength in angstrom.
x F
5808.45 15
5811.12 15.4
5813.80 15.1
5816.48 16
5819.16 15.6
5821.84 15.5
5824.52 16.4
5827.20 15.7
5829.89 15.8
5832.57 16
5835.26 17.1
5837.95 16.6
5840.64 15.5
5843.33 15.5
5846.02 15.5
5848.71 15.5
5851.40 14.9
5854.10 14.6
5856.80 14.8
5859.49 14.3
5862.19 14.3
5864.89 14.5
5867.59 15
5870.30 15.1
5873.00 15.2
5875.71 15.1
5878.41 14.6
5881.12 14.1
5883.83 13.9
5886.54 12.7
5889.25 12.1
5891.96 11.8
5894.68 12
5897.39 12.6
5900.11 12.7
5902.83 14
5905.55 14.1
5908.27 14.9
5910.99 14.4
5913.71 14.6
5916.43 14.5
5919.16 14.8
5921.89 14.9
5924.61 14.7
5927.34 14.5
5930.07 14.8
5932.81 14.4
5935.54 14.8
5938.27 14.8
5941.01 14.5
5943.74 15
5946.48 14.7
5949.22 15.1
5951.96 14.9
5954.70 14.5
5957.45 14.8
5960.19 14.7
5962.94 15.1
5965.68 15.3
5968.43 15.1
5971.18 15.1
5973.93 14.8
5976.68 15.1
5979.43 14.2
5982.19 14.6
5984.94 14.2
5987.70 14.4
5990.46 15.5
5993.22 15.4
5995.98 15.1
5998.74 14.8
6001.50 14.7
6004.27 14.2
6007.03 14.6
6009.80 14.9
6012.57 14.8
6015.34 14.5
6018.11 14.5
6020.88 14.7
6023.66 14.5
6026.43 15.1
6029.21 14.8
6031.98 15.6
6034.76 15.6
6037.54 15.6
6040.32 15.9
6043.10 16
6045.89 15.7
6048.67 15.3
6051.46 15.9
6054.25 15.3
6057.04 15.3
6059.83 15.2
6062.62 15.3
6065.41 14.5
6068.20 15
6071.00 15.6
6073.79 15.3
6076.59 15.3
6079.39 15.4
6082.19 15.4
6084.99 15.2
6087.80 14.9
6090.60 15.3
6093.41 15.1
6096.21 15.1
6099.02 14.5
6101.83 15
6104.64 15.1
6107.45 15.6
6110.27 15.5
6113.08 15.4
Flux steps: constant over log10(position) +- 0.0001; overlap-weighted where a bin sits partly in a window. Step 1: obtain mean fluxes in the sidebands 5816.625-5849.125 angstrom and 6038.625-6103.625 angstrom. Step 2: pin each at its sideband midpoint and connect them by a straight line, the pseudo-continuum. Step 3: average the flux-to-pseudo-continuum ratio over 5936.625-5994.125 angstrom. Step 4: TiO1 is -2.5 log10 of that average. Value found 0.05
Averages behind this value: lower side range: 15.9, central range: 14.8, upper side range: 15.3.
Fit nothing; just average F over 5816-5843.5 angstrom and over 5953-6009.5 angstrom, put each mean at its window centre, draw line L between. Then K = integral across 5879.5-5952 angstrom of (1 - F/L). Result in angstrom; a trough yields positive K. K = 5.9 angstrom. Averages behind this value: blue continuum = 16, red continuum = 14.8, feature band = 14.1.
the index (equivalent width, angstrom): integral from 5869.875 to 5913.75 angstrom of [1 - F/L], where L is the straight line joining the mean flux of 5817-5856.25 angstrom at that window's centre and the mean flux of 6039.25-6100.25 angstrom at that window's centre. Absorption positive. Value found 5.4 angstrom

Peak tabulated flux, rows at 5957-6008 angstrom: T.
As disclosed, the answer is 15.5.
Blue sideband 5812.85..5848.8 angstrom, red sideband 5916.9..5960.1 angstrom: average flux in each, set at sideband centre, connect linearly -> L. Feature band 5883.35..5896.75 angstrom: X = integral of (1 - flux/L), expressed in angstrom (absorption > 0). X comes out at 2.49 angstrom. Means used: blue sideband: 15.9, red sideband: 14.7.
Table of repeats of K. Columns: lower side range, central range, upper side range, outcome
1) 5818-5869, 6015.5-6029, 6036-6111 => 0.56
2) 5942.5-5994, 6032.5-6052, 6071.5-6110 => -0.83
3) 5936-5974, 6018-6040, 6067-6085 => 0.05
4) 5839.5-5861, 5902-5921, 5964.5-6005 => 0.60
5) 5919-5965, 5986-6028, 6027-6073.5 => 1.04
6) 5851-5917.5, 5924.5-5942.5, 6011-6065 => -0.30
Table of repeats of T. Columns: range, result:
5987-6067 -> 16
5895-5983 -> 15.3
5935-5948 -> 15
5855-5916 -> 15.2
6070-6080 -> 15.6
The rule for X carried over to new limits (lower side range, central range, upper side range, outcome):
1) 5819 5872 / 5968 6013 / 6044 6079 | 1.6 angstrom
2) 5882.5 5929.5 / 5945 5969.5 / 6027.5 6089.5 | -1.1 angstrom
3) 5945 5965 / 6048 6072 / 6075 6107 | -0.3 angstrom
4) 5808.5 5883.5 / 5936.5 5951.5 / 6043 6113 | 0.4 angstrom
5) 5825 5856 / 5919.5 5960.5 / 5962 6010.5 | 1.0 angstrom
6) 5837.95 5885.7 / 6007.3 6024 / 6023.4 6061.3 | 0.8 angstrom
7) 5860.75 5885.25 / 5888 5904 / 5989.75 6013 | 2.4 angstrom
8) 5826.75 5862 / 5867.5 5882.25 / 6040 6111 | 0.6 angstrom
